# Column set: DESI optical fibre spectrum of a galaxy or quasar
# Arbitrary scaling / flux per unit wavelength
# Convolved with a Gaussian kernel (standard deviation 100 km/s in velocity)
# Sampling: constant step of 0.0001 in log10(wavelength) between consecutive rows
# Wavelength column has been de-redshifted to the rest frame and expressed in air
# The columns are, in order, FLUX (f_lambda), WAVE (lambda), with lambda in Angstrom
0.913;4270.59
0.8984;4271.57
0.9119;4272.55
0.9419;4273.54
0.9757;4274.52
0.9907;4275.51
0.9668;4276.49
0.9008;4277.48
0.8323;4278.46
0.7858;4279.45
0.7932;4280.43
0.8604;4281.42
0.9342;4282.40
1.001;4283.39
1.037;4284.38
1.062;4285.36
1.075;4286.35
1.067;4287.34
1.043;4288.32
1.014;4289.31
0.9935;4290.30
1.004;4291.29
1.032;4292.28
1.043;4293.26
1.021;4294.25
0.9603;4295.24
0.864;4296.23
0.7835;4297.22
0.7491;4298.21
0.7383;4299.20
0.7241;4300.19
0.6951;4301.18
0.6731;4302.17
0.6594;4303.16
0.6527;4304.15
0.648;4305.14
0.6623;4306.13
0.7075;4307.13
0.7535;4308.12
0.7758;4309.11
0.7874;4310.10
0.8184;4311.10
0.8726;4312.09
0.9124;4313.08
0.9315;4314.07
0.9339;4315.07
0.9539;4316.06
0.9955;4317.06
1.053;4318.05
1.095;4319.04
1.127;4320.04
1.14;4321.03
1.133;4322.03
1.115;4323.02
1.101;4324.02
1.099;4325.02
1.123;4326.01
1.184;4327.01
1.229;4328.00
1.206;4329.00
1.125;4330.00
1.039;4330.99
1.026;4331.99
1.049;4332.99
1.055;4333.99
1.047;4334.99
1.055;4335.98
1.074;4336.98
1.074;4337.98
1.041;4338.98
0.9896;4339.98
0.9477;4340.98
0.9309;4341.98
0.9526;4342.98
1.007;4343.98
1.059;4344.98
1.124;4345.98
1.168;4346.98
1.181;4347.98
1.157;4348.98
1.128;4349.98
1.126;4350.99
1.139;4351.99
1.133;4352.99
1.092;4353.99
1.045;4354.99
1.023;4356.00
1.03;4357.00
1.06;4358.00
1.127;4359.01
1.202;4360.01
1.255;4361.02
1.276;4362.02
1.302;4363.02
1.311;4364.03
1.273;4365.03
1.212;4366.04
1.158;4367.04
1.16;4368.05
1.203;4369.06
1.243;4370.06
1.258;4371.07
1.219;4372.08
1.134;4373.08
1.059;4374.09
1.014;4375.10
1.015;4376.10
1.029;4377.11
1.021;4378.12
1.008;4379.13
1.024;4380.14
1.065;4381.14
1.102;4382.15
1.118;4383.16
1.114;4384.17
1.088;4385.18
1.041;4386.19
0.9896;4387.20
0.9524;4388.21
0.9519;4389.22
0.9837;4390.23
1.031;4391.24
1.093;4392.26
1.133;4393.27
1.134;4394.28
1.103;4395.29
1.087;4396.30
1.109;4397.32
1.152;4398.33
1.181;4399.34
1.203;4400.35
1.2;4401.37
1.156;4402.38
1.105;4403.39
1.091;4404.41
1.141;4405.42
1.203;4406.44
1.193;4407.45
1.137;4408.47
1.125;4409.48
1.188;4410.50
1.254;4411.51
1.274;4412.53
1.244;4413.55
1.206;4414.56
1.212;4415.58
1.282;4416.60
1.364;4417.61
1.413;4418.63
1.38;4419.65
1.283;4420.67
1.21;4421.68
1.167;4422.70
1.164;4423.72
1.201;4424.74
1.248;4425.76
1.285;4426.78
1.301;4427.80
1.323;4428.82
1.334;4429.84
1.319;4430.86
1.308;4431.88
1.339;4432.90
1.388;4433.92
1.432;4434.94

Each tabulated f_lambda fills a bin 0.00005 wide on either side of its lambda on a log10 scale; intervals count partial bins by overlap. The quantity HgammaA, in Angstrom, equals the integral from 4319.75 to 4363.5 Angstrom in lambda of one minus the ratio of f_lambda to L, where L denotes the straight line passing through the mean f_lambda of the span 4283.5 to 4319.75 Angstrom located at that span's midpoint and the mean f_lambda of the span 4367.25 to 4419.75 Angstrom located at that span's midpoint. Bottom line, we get -4.8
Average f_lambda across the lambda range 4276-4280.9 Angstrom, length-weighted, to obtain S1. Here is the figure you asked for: 0.857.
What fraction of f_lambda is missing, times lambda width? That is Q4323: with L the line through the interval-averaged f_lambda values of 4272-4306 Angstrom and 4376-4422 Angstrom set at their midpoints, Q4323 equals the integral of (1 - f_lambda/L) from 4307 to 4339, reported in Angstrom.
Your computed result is -1.7 Angstrom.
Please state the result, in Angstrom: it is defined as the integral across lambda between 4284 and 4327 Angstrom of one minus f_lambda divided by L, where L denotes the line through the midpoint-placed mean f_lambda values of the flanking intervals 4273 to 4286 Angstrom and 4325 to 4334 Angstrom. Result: 4.3 Angstrom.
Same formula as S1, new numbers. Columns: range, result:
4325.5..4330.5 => 1.18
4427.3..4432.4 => 1.32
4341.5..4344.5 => 0.964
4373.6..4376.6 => 1.03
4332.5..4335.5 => 1.05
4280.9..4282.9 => 0.895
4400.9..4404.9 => 1.14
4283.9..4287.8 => 1.06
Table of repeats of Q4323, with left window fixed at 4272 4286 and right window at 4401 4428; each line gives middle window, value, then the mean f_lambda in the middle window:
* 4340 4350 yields 0.1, 1.06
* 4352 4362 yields -0.2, 1.12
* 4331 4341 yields 0.1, 1.04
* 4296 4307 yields 3.0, 0.709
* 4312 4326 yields -0.3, 1.04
